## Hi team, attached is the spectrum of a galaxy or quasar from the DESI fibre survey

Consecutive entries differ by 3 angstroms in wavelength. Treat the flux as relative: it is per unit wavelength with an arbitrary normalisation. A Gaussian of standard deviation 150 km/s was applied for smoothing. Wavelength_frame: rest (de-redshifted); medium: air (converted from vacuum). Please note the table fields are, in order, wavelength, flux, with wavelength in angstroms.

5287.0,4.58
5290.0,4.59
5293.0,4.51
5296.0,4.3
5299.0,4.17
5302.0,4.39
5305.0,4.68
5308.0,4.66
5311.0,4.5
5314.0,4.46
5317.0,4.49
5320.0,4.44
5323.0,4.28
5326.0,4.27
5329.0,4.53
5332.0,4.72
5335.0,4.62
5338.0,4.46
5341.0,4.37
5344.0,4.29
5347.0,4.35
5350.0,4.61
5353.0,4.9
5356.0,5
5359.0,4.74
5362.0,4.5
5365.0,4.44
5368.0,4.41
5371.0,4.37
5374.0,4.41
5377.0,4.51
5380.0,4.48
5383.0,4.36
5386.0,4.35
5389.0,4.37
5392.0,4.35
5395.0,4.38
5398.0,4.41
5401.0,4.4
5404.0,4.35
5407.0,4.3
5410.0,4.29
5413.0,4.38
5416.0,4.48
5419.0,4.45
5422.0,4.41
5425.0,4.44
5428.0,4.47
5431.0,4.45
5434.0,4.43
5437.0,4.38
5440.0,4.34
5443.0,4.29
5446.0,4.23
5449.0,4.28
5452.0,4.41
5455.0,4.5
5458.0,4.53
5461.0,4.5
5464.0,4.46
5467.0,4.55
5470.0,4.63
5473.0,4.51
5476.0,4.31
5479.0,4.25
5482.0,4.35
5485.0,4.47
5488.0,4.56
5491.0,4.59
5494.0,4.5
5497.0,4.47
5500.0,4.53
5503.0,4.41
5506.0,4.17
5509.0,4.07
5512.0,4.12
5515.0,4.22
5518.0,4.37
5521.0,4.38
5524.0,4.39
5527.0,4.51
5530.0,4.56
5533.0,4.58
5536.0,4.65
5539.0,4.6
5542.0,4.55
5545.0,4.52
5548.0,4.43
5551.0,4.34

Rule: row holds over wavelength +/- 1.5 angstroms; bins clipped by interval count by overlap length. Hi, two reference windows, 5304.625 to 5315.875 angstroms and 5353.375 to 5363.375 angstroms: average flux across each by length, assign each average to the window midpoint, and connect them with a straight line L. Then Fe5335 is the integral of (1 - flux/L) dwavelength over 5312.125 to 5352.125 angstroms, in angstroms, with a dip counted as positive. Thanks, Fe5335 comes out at 1.7 angstroms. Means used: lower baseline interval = 4.56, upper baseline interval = 4.77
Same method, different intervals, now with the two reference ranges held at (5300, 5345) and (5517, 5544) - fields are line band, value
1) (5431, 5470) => 0.7 angstroms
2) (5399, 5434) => 0.7 angstroms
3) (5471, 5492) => 0.3 angstroms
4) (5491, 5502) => 0.0 angstroms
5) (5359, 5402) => 0.6 angstroms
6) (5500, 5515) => 0.9 angstroms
